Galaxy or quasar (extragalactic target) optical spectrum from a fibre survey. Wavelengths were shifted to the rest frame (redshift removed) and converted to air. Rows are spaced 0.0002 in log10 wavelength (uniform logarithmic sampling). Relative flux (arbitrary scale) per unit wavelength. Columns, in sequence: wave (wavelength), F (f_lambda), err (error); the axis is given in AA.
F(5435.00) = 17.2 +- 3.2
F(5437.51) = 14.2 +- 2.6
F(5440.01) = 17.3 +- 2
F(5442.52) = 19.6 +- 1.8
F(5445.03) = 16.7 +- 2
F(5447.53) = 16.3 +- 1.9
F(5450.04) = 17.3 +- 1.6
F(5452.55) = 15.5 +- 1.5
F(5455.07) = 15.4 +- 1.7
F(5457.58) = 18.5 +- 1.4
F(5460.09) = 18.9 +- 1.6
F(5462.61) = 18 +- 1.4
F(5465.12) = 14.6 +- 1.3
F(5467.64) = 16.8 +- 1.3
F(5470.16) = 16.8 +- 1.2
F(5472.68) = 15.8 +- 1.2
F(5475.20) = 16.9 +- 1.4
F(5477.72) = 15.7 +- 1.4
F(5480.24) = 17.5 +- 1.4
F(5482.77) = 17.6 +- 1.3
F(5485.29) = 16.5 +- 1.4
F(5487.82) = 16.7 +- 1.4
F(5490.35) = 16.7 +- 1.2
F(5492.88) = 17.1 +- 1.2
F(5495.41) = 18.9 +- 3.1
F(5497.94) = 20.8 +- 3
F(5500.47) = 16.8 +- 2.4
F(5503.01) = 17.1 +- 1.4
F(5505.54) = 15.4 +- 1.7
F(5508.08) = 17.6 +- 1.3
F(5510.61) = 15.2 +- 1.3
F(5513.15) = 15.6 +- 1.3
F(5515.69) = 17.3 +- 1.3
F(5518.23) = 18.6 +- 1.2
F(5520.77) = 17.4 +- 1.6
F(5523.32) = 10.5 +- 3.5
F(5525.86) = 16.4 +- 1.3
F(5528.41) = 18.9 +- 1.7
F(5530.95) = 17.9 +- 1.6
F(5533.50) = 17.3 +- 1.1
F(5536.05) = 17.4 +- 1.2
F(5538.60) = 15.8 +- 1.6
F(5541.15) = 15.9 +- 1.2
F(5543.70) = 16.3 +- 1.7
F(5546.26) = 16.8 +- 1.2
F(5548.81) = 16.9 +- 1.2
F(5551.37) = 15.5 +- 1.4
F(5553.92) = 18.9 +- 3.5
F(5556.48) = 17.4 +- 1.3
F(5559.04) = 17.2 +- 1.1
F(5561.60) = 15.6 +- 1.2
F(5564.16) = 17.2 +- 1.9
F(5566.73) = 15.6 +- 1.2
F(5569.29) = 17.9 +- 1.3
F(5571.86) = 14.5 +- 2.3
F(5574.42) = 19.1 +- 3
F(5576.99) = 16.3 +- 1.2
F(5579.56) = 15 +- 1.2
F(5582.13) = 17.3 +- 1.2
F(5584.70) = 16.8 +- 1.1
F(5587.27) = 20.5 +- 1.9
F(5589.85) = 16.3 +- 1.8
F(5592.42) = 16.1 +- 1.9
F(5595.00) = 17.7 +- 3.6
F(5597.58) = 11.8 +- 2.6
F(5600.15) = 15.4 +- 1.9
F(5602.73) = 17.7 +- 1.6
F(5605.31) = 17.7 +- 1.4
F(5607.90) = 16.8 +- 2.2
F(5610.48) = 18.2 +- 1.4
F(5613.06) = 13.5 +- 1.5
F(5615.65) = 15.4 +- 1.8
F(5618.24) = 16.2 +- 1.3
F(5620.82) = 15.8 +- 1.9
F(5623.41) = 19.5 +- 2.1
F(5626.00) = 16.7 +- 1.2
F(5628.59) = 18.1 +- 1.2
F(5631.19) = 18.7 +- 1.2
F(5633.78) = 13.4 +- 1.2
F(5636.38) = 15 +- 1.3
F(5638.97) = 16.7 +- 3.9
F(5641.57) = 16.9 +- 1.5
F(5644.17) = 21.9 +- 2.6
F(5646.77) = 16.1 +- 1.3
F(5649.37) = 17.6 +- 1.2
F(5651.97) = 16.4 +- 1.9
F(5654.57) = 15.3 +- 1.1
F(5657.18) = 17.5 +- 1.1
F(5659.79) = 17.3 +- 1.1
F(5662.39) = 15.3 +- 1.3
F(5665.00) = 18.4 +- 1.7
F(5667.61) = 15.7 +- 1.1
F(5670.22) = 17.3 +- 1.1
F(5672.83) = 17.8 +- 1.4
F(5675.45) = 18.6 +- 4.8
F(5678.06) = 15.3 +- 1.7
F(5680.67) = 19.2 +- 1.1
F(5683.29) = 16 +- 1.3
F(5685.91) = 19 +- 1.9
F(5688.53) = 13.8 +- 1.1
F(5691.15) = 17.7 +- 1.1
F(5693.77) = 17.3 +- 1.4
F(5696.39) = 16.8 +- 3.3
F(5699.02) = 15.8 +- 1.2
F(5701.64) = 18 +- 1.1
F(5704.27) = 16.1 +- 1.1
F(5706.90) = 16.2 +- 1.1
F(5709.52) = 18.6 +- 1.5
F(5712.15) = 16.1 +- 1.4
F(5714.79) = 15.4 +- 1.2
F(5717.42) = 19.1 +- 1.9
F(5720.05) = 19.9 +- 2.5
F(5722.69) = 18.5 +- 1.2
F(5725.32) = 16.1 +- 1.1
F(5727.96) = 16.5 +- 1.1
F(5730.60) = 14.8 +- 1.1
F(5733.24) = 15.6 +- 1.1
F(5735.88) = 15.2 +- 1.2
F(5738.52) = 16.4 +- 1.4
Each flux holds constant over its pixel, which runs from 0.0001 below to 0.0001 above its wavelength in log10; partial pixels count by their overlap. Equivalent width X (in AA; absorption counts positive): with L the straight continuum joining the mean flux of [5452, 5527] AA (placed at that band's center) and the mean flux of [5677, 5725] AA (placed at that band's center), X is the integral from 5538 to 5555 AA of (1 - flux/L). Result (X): 0.3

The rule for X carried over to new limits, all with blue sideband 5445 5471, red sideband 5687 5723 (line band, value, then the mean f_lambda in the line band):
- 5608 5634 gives 0.4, 16.7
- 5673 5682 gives -0.4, 17.7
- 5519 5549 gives 0.7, 16.5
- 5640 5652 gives -0.6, 17.9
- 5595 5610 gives 0.7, 16.2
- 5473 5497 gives -0.3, 17.1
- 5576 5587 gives 0.1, 16.7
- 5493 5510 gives -0.8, 17.6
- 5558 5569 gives 0.3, 16.5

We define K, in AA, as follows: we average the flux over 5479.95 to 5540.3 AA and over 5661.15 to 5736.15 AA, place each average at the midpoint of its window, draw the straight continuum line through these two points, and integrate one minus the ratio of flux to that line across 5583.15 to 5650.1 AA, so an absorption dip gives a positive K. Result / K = 0.6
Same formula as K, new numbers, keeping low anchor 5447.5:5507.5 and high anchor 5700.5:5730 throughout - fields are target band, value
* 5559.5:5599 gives 1.4 AA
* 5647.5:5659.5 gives 0.3 AA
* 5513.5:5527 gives 0.8 AA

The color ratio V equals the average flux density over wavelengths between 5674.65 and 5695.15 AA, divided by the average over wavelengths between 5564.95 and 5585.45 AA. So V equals 1.03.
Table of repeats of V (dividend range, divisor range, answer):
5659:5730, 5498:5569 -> 1.02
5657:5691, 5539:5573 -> 1.03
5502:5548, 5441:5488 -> 0.98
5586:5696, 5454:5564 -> 1.00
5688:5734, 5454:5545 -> 1.00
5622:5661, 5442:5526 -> 1.02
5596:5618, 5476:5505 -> 0.91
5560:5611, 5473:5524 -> 0.99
